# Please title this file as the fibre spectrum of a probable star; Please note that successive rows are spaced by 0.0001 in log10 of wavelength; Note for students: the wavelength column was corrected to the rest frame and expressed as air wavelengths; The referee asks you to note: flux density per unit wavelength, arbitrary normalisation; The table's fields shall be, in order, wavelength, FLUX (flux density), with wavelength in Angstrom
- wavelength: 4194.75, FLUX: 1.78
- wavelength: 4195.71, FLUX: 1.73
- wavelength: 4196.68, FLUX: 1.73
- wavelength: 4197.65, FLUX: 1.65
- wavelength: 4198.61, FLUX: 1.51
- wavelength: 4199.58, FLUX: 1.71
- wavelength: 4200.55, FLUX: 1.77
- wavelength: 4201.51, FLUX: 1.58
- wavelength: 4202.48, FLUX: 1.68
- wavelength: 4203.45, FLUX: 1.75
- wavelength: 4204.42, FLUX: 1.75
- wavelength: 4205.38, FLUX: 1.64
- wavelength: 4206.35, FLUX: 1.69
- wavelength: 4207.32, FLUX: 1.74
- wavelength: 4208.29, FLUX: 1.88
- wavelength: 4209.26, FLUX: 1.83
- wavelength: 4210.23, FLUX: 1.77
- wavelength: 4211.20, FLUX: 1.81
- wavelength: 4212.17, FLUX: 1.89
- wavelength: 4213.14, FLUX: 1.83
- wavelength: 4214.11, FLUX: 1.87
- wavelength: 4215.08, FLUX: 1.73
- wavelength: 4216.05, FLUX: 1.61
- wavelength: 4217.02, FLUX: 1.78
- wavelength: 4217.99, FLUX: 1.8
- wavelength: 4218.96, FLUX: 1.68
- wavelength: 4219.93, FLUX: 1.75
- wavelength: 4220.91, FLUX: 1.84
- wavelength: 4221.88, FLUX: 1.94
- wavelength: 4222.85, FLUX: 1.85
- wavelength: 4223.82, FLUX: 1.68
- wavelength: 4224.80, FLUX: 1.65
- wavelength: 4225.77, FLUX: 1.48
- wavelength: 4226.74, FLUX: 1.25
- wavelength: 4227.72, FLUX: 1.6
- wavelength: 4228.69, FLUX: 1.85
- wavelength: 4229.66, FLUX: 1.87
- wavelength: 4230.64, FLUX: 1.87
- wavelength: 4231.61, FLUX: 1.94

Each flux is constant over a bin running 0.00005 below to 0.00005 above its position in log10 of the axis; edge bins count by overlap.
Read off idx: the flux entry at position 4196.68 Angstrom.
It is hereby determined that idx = 1.73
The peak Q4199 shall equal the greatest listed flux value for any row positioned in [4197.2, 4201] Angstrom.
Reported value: 1.77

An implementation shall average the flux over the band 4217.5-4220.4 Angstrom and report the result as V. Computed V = 1.75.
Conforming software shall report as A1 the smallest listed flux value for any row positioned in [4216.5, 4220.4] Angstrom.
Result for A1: 1.68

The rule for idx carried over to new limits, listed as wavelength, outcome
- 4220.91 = 1.84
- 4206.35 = 1.69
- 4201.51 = 1.58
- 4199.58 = 1.71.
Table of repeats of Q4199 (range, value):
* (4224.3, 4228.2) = 1.65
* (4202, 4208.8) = 1.88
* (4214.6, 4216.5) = 1.73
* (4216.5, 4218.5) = 1.8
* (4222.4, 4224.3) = 1.85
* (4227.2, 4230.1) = 1.87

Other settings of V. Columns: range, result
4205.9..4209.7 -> 1.78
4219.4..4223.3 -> 1.84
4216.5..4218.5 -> 1.79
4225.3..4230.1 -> 1.61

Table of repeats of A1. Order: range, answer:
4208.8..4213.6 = 1.77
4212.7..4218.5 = 1.61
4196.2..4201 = 1.51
